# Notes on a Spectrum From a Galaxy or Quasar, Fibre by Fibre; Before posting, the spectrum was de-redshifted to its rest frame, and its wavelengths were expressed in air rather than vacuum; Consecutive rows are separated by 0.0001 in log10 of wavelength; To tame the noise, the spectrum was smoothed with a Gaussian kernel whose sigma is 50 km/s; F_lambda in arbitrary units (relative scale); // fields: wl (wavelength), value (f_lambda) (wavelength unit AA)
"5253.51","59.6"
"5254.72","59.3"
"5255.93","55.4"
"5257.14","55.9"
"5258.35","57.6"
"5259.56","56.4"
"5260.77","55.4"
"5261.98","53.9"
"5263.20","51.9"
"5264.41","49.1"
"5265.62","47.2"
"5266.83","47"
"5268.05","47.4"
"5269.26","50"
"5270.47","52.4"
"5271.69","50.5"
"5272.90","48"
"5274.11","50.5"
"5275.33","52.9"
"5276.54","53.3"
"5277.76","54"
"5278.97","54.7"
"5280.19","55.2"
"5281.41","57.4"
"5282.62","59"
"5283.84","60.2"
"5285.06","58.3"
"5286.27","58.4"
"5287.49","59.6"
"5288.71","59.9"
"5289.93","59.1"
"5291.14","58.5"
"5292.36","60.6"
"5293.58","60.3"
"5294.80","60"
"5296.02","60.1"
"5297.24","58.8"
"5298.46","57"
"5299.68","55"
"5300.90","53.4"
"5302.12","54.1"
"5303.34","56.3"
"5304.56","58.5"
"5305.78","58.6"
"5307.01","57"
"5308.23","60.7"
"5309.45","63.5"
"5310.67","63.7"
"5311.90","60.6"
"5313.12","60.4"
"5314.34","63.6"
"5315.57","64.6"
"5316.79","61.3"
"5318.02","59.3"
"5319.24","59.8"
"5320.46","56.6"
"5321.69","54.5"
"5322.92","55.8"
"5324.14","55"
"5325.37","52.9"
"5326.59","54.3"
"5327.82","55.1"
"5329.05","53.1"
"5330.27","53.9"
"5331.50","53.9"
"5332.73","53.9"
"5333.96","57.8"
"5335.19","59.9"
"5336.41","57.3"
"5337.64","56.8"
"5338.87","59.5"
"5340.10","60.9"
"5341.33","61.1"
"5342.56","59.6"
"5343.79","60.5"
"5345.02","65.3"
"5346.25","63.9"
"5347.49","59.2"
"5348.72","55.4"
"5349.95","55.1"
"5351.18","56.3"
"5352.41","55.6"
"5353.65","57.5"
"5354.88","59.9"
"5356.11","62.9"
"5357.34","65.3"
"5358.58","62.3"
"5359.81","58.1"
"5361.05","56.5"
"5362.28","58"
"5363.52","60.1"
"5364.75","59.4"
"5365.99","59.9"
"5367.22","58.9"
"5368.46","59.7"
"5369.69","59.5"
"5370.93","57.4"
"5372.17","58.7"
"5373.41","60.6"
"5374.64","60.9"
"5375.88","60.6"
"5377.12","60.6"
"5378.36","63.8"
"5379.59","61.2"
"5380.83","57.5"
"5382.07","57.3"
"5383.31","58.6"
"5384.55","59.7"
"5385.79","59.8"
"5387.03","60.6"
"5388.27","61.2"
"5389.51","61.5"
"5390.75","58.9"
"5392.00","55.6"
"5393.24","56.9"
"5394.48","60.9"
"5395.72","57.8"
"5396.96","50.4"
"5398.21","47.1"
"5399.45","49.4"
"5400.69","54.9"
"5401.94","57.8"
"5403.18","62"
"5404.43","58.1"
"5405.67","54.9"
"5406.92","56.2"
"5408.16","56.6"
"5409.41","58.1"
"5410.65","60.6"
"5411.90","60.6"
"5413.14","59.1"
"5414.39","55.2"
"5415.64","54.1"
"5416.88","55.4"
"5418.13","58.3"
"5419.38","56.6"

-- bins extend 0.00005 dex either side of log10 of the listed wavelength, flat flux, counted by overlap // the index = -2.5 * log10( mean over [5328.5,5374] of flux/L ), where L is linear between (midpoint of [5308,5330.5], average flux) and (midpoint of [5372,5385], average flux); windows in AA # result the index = 0.01 mag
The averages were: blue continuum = 58.4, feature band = 58.8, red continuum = 60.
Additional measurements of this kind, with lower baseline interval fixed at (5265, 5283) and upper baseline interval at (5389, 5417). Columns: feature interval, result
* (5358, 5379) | -0.082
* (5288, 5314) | -0.117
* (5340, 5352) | -0.097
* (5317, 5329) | -0.045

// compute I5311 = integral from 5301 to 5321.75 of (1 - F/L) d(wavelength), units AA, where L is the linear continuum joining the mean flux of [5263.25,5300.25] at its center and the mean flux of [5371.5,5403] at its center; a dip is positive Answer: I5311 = -1.34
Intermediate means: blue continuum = 55.1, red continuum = 58.1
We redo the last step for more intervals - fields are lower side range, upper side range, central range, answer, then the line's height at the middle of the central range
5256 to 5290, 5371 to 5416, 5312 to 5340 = -0.80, 55.8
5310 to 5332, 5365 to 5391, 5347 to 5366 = 0.08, 59.1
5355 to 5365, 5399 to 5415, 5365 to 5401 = 0.34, 58.8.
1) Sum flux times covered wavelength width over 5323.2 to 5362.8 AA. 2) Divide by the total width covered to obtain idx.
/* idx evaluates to 58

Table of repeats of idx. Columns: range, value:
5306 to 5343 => 58.2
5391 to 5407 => 55.6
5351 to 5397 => 59.4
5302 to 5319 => 60.3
